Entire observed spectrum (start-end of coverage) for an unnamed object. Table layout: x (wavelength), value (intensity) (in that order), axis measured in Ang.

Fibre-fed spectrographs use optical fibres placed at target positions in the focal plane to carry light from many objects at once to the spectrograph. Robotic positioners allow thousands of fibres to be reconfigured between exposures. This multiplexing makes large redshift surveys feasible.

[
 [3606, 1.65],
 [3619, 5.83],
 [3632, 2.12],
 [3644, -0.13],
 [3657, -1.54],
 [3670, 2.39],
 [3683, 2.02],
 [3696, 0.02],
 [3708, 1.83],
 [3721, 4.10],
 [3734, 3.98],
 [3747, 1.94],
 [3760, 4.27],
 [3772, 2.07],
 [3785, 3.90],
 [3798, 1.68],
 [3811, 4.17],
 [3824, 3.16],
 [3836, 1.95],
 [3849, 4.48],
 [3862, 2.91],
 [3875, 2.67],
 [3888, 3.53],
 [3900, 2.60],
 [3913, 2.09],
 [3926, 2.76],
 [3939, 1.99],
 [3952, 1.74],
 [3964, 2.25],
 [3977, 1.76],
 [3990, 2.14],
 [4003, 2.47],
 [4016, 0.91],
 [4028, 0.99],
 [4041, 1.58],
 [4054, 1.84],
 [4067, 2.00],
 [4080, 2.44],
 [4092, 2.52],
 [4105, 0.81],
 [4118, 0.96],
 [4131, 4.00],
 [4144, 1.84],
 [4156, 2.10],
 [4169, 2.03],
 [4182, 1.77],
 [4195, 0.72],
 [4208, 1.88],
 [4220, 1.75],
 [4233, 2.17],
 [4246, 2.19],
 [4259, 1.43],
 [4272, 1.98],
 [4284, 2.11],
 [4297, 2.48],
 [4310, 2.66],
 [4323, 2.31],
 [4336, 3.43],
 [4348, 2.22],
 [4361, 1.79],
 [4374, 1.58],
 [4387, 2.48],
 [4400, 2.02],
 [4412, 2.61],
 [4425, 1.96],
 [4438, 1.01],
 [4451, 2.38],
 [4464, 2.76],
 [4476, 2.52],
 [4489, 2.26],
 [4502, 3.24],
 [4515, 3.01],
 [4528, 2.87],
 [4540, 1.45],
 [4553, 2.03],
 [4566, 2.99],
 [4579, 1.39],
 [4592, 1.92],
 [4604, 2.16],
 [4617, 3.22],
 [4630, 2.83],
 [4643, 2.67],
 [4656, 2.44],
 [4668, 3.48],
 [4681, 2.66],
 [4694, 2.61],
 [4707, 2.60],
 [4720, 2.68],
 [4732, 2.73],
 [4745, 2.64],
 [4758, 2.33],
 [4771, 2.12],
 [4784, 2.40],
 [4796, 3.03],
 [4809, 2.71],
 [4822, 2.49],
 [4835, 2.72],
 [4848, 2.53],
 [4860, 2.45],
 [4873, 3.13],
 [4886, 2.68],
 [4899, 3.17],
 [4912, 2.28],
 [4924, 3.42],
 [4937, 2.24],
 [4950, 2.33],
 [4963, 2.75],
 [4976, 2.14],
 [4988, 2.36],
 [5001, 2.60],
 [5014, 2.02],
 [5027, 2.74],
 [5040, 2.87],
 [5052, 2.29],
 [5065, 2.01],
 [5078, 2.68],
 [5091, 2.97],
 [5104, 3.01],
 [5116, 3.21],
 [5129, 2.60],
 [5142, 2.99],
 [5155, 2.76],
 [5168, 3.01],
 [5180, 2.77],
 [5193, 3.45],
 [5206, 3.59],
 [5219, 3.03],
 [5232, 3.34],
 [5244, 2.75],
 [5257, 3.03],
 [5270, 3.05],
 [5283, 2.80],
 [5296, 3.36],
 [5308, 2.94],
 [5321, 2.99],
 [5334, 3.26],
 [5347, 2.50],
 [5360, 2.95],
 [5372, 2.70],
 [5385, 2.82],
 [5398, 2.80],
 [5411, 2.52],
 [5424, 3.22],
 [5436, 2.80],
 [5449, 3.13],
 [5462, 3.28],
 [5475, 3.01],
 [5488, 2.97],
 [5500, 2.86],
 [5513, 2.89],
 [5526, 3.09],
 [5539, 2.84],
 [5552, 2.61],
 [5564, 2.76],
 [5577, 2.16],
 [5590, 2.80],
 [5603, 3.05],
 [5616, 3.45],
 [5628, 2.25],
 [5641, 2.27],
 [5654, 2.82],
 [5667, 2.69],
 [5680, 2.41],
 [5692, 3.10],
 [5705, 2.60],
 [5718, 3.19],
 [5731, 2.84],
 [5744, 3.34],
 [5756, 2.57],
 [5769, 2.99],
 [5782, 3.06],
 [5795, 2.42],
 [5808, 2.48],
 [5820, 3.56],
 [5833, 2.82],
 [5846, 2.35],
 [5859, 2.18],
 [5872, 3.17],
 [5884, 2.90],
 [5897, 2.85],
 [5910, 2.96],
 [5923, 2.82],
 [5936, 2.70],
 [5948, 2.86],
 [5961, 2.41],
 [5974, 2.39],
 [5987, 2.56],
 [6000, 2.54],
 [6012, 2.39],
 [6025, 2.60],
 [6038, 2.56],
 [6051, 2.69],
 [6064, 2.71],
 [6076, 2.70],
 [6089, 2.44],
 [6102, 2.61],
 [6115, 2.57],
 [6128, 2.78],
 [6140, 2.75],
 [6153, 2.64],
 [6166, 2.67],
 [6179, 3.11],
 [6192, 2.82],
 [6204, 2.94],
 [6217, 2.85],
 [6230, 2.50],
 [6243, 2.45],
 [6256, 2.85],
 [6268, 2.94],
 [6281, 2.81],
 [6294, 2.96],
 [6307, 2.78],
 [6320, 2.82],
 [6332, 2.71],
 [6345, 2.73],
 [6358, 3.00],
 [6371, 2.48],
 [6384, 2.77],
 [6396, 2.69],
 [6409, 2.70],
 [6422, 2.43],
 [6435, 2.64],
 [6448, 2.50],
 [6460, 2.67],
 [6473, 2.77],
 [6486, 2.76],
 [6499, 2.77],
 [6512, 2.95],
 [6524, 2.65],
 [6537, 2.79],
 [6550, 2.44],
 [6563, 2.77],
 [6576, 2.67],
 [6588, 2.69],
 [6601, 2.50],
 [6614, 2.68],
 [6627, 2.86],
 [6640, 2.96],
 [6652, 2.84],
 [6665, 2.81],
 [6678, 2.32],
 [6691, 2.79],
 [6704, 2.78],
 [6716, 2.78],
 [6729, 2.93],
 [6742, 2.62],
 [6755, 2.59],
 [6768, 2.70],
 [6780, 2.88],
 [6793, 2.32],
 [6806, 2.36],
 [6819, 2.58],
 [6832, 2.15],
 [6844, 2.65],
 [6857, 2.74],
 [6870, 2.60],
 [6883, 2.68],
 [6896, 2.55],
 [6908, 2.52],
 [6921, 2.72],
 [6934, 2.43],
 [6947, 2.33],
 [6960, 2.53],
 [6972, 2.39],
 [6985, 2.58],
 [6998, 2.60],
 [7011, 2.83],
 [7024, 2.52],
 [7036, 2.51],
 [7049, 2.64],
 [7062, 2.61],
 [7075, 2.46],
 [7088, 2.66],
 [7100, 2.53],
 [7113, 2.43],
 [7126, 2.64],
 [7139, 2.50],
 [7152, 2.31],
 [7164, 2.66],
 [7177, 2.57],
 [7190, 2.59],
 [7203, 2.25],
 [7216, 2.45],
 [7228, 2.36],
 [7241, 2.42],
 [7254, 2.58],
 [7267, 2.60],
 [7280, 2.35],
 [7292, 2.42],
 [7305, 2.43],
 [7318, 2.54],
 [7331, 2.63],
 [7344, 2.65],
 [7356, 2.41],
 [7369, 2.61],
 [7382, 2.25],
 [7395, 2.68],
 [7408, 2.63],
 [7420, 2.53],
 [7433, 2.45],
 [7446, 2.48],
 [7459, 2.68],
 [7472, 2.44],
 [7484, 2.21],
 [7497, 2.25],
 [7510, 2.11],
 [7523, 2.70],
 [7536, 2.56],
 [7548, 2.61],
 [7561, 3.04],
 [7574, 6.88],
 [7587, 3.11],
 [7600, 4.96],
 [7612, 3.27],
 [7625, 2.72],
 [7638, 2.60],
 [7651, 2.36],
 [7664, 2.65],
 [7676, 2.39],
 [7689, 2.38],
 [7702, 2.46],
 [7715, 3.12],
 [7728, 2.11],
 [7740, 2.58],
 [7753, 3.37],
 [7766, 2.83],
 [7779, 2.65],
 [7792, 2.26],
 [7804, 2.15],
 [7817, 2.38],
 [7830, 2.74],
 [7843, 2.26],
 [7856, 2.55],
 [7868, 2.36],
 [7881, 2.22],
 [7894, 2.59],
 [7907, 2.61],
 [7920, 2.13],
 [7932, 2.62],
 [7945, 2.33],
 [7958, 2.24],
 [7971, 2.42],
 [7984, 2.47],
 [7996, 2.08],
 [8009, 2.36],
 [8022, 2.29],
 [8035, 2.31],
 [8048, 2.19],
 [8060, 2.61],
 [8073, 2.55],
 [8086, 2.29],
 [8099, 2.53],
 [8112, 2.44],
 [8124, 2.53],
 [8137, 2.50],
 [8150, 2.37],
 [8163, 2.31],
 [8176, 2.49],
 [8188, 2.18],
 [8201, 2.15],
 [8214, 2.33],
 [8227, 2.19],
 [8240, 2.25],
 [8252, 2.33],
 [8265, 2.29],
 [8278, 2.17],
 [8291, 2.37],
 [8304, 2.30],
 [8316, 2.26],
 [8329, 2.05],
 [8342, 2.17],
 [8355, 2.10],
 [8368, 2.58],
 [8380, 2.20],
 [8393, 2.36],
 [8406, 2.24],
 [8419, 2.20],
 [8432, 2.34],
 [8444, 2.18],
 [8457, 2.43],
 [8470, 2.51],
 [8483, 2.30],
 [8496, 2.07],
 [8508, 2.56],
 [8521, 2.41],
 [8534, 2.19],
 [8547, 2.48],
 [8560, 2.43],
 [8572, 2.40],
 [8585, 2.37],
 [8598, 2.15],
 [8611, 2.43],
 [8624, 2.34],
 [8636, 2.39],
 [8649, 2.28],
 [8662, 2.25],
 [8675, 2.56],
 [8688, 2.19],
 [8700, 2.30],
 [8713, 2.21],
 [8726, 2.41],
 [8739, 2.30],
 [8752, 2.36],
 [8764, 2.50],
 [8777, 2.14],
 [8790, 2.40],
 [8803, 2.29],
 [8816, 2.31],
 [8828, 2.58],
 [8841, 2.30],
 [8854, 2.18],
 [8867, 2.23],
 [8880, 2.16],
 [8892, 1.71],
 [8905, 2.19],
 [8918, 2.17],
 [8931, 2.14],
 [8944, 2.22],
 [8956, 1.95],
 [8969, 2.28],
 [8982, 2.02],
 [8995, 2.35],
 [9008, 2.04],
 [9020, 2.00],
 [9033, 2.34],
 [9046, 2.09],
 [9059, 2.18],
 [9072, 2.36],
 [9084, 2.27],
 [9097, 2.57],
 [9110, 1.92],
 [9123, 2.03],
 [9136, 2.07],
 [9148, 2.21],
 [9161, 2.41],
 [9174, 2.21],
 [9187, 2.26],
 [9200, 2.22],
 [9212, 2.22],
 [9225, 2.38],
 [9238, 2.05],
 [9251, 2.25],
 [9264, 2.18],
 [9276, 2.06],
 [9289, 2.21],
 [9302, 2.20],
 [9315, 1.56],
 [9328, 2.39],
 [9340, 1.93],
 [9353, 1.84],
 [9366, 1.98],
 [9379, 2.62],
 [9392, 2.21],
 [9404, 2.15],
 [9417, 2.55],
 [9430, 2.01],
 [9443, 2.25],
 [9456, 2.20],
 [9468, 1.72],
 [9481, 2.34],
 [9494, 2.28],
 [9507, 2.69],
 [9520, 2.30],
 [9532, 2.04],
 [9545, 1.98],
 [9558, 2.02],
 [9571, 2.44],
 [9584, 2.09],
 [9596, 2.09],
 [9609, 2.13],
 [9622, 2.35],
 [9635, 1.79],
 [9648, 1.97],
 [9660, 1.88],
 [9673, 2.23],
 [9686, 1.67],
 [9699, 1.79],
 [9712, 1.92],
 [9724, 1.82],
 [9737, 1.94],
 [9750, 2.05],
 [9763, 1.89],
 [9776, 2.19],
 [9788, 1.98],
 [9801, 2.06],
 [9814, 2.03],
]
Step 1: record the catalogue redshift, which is 0.154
